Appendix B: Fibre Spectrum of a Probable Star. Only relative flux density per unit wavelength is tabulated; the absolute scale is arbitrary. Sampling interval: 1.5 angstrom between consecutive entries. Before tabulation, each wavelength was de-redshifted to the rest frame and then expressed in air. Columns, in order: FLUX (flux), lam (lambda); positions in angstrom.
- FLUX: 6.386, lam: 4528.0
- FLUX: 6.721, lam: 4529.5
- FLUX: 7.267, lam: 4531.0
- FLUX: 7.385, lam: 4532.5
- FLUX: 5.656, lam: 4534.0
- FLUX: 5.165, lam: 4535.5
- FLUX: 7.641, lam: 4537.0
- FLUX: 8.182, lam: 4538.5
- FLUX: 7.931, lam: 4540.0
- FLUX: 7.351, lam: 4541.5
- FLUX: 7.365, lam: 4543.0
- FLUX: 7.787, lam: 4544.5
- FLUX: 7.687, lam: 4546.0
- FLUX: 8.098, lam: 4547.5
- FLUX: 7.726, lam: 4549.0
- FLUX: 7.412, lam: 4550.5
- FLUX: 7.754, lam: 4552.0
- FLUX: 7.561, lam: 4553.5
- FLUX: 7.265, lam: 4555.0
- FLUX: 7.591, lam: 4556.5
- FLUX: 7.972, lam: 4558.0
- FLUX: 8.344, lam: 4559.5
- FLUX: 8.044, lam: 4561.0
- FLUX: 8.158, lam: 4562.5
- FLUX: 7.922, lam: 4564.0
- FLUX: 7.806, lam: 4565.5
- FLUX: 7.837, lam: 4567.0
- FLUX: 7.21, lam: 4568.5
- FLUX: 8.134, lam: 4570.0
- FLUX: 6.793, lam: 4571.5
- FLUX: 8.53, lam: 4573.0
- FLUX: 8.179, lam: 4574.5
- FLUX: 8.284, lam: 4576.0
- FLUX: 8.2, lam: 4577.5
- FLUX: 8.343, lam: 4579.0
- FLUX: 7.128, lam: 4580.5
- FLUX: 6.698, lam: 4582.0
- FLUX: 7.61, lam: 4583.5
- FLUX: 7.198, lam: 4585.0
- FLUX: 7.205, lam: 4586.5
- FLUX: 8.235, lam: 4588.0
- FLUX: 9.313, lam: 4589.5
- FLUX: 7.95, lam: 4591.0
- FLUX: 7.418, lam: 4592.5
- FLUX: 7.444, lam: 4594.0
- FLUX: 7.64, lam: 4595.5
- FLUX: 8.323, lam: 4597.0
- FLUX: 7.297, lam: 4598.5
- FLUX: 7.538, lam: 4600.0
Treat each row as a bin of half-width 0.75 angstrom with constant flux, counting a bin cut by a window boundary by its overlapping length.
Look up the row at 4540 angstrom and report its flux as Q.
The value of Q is 7.931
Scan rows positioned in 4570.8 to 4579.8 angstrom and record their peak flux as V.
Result 8.53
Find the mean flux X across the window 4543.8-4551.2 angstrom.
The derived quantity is 7.74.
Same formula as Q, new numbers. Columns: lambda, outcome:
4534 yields 5.656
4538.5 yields 8.182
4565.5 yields 7.806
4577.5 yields 8.2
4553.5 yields 7.561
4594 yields 7.444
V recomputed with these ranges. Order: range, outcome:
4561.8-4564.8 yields 8.158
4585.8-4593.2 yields 9.313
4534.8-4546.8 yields 8.182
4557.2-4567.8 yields 8.344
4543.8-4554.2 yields 8.098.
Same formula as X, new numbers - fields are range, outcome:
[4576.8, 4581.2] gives 7.9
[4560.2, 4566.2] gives 7.99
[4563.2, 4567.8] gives 7.85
